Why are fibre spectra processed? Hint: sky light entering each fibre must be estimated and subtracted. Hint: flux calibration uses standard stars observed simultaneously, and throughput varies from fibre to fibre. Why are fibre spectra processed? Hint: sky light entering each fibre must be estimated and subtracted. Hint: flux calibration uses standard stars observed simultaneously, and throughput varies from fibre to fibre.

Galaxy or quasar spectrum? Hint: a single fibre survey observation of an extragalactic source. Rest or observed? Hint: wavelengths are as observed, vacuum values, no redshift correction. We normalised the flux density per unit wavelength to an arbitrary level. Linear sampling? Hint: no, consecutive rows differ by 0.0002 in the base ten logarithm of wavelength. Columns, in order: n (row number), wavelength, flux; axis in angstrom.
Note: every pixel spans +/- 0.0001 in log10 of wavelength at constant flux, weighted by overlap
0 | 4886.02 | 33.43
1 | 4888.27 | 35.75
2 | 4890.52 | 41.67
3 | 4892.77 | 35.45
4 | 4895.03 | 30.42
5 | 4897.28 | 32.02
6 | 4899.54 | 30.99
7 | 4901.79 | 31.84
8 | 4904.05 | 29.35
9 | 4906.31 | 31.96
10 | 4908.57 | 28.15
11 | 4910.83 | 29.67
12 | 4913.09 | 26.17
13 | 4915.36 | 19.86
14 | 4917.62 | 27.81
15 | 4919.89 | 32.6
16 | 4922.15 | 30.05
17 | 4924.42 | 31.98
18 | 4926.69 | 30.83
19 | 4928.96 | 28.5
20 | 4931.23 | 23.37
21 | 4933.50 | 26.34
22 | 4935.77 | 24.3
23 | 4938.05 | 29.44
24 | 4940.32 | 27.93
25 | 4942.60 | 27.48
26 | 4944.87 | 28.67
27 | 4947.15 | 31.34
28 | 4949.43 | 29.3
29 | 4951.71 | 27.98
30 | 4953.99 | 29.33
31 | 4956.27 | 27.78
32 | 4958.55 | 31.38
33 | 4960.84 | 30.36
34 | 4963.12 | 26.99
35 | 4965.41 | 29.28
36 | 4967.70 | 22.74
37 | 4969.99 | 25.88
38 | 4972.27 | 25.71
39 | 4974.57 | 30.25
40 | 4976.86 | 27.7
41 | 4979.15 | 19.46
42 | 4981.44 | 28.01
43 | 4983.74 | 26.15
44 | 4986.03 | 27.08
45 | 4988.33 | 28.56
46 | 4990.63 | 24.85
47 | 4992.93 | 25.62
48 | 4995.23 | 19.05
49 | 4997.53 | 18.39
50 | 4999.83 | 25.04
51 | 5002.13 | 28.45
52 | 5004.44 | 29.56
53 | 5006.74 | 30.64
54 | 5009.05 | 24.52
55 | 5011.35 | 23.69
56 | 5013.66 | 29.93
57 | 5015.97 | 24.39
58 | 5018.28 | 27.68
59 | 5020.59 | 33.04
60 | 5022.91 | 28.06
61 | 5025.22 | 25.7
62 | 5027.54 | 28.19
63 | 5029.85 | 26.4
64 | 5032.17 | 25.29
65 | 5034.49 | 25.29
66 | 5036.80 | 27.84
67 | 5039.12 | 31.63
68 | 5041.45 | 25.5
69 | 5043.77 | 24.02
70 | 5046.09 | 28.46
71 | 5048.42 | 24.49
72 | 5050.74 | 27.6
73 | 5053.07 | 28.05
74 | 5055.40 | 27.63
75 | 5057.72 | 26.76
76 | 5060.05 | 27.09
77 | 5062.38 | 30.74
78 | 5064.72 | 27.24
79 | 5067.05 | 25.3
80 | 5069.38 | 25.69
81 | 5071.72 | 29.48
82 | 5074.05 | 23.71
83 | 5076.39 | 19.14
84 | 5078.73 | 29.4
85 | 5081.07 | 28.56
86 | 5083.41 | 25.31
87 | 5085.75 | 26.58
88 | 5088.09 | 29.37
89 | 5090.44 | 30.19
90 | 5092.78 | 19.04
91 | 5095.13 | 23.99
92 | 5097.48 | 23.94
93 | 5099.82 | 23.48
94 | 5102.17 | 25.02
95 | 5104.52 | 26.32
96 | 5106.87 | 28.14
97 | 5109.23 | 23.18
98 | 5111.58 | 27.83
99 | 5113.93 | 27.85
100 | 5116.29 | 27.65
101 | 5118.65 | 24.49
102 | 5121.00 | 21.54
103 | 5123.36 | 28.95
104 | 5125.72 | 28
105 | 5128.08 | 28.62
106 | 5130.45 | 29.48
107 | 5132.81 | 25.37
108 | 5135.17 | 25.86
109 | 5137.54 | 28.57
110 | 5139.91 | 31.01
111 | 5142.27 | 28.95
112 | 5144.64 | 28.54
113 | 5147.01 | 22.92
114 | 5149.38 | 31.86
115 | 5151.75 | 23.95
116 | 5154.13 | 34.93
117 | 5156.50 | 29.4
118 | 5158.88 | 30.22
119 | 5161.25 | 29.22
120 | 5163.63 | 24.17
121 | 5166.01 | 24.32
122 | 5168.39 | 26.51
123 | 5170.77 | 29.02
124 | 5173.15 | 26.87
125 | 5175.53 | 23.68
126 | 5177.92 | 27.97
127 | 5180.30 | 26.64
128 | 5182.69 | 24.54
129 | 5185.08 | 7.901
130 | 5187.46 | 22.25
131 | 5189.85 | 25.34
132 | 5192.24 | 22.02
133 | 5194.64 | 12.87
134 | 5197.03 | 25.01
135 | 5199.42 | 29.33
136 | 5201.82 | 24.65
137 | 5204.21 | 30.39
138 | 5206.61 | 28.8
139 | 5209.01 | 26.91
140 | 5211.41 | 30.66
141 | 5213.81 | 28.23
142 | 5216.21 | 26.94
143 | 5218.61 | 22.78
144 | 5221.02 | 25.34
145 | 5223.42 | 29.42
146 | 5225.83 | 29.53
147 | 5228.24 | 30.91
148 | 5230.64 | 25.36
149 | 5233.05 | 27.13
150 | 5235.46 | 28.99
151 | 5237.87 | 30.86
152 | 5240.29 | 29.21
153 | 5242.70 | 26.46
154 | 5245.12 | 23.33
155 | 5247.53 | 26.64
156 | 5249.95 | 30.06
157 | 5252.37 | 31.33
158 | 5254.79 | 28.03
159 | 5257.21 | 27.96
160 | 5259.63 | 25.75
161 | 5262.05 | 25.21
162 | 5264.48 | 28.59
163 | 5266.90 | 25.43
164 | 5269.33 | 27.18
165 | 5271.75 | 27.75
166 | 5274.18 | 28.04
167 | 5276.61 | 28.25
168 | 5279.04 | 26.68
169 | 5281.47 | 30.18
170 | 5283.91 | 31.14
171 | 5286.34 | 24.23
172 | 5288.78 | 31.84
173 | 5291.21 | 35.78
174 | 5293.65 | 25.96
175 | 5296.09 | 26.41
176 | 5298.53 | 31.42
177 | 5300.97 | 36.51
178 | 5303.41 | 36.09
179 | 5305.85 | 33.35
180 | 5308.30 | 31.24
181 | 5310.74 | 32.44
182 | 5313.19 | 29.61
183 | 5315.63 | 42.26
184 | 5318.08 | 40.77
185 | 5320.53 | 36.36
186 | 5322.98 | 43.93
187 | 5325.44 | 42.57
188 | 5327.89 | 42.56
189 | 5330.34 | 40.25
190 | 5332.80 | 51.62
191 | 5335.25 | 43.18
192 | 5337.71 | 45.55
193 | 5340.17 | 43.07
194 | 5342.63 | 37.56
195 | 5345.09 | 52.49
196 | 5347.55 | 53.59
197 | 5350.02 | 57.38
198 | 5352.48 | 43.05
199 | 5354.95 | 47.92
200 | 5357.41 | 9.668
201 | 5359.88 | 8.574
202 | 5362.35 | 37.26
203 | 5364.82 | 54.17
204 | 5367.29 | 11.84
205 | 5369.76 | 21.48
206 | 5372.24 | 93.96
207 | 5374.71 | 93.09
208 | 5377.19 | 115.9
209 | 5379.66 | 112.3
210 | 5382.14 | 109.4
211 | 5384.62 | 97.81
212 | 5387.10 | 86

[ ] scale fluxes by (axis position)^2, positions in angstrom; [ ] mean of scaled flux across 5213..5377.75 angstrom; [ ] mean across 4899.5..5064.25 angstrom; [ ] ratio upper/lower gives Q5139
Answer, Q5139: 1.5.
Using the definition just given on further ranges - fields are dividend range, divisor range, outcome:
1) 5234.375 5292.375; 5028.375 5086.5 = 1.15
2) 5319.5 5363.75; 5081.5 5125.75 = 1.74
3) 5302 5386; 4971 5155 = 2.09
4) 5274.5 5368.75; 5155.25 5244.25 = 1.44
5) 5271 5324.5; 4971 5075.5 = 1.35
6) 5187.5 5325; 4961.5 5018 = 1.24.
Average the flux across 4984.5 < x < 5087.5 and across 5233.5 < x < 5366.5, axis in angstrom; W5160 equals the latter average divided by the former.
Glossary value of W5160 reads 1.3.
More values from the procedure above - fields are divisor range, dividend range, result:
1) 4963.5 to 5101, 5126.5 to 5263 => 1.02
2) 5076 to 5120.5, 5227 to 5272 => 1.07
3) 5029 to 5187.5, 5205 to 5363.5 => 1.23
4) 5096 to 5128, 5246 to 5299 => 1.09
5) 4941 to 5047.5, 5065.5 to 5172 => 0.99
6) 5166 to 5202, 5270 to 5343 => 1.49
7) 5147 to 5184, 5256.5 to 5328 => 1.16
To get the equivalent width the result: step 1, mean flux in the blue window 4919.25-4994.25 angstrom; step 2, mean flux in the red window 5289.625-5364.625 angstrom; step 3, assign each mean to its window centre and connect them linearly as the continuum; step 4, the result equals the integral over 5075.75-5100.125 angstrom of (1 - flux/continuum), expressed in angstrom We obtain 4.5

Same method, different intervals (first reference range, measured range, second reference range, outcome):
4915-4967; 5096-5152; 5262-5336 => 7.8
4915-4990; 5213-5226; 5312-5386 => 5.1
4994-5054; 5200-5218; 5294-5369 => 2.9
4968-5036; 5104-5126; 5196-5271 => 0.5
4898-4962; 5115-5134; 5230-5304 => 1.3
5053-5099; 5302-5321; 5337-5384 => 5.8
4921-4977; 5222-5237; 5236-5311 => 0.2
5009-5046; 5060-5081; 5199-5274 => 0.5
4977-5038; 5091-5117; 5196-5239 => 1.7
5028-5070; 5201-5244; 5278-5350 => 7.6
